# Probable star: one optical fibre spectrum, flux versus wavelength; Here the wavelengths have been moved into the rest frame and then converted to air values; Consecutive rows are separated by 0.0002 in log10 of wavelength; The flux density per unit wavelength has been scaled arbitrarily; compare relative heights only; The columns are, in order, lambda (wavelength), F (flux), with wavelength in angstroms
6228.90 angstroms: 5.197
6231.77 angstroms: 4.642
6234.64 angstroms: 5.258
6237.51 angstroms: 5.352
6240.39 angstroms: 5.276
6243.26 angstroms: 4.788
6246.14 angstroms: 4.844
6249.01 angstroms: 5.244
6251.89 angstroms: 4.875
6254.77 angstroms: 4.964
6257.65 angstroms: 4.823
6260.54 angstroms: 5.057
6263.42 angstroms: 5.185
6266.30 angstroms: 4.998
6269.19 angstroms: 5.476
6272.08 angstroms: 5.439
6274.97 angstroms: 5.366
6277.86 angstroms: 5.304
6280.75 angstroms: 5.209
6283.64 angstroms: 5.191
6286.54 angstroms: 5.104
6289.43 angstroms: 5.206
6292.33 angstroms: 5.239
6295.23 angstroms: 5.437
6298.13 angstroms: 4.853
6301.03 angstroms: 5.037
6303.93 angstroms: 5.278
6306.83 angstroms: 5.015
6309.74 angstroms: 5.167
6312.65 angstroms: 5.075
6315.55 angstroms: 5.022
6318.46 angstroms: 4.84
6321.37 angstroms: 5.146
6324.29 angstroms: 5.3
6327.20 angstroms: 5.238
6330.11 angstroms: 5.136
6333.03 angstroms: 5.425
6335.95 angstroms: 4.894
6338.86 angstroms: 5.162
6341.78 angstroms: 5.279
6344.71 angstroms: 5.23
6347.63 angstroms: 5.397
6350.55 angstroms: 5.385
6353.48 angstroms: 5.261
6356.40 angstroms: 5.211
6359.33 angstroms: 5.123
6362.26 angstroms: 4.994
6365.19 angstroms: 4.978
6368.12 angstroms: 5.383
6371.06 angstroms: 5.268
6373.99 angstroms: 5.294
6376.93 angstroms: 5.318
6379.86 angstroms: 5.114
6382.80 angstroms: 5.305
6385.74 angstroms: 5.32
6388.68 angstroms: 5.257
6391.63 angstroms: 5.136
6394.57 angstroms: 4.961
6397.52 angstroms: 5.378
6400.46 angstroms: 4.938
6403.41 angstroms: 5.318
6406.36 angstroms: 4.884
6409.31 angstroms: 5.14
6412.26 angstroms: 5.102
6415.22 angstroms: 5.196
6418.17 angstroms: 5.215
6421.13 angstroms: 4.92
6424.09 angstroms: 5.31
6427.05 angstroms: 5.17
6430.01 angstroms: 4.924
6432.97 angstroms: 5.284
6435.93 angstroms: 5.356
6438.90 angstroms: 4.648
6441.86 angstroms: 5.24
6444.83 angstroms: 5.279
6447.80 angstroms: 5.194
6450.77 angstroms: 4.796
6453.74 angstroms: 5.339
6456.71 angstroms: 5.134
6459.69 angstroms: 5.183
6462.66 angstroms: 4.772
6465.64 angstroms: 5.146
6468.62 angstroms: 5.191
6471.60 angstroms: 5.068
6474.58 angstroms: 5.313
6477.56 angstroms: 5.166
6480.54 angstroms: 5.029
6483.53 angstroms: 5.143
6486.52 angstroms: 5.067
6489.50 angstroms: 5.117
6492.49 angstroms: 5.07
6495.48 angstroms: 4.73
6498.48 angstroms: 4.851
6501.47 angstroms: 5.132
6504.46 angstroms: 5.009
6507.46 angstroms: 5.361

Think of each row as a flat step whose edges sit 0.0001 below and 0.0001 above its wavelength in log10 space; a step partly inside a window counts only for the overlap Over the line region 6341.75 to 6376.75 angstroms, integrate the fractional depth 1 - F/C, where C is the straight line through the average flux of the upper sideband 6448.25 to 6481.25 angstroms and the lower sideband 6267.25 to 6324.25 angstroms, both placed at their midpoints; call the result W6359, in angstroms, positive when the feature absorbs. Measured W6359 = -0.56 angstroms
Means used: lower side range 5.18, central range 5.23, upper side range 5.11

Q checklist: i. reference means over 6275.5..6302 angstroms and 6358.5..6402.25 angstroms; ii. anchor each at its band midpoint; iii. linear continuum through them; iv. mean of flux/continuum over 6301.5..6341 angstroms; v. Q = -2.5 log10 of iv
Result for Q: 0.01 mag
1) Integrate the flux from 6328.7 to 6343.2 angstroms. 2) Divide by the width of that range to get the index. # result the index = 5.18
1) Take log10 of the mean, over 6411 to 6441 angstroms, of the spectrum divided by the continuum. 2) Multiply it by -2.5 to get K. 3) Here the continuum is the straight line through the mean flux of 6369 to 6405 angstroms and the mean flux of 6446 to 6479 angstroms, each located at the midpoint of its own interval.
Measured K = 0.01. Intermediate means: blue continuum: 5.22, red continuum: 5.12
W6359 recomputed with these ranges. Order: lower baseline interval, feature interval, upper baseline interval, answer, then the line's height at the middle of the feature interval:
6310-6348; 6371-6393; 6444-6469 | -0.5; 5.14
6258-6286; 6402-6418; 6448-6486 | 0.0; 5.14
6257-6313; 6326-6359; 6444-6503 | -0.5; 5.15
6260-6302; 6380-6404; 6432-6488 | -0.2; 5.16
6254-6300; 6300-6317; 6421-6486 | 0.2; 5.17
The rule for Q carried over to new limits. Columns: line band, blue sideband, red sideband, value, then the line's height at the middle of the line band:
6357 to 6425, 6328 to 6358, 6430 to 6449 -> 0.01 mag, 5.19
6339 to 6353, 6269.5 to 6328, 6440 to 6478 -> -0.03 mag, 5.17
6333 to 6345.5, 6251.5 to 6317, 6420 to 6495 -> -0.01 mag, 5.14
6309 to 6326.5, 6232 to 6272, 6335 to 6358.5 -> 0.02 mag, 5.19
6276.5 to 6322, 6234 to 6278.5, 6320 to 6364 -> 0.01 mag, 5.17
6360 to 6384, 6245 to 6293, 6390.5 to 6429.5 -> -0.02 mag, 5.13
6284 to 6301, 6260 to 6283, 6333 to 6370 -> 0.02 mag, 5.25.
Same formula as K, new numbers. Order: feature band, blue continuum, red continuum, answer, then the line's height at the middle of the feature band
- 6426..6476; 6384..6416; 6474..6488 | 0.004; 5.14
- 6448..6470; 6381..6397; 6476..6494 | 0.009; 5.13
